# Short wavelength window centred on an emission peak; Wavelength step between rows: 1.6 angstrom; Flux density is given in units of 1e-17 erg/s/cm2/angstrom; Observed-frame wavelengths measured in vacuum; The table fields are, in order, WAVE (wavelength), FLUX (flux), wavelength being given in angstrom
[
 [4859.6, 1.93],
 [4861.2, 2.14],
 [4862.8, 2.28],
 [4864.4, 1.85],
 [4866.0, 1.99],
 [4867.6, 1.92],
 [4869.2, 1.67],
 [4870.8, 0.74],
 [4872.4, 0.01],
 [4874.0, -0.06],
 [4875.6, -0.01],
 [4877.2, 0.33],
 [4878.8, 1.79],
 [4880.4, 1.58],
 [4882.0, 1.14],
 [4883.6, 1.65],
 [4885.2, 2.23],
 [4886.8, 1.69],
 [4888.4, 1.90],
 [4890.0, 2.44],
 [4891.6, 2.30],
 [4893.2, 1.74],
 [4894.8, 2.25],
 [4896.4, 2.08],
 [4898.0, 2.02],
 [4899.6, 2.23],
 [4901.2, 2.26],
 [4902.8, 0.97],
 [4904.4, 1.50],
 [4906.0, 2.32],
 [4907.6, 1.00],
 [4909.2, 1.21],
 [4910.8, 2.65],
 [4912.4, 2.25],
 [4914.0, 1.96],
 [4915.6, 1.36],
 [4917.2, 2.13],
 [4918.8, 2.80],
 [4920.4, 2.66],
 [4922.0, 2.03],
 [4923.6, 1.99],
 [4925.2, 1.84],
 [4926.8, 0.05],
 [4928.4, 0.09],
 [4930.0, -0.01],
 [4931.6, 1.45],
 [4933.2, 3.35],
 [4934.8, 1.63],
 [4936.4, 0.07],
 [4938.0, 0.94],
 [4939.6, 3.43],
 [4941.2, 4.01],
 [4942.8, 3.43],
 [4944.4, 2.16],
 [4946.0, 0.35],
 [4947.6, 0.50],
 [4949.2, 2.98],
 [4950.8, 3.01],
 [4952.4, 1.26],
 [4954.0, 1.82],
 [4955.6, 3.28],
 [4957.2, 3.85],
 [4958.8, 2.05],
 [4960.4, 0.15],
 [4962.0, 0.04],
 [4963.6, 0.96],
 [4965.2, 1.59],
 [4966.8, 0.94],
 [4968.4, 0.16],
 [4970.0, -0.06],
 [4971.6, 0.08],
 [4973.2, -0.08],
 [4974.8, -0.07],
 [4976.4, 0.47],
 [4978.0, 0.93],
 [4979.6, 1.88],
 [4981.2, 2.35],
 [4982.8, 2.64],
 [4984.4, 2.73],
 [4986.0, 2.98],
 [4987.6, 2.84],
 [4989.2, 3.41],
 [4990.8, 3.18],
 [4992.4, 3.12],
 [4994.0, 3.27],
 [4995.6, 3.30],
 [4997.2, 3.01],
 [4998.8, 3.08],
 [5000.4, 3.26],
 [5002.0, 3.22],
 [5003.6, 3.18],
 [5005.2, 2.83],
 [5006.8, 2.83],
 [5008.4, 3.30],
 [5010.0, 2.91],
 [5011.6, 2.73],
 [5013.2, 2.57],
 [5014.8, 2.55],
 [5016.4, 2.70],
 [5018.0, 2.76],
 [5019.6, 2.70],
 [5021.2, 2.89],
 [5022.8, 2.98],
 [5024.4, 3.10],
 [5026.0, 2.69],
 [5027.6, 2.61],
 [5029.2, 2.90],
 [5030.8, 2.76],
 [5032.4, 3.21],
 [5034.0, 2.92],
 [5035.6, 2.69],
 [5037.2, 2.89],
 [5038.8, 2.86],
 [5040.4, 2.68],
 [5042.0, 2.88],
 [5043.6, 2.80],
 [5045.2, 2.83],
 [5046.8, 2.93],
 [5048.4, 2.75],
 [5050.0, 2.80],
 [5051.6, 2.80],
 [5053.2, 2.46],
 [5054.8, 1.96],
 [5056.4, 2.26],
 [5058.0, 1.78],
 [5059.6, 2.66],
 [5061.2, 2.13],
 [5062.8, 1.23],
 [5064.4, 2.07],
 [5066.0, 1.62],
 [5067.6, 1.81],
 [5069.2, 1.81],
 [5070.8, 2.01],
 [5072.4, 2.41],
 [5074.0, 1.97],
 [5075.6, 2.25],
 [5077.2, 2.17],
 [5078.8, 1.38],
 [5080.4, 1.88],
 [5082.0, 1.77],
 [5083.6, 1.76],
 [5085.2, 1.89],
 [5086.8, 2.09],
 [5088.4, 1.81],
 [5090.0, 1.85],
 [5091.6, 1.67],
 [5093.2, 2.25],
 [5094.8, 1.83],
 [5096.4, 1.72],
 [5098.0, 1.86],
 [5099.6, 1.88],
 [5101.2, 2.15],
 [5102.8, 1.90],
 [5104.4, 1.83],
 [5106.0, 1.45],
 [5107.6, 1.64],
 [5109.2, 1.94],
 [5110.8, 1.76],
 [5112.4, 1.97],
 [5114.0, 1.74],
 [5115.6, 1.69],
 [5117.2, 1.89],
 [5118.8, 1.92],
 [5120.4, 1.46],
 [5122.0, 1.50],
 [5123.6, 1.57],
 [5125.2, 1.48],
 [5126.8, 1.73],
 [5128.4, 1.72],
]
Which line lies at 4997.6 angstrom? Lyman alpha 1216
